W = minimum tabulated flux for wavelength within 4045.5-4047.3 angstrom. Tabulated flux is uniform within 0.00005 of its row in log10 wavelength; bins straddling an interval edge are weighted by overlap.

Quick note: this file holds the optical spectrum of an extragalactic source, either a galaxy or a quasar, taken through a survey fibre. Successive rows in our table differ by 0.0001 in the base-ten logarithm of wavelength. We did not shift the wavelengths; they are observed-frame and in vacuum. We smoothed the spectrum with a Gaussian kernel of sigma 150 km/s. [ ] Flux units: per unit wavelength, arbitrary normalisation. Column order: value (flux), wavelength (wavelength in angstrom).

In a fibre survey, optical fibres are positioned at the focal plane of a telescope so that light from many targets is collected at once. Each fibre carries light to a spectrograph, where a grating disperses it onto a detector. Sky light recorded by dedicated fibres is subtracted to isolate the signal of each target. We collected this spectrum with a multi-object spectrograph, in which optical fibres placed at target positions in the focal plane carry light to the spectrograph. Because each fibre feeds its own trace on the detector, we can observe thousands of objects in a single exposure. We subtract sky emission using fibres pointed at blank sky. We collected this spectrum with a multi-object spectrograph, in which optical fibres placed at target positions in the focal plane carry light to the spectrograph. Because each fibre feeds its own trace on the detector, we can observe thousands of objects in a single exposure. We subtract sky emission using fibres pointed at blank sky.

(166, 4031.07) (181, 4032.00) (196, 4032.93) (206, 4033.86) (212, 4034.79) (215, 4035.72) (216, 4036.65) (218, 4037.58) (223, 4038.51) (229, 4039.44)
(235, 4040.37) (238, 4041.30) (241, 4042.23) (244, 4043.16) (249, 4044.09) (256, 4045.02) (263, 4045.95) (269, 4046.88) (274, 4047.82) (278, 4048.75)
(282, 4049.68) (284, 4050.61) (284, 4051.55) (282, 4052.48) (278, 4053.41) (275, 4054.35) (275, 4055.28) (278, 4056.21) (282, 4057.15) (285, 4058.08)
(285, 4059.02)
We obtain 263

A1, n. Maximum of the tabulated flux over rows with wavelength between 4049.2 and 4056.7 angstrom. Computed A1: 284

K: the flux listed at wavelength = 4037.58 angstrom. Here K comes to 218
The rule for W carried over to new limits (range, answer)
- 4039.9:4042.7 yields 235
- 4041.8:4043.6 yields 241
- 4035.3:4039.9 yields 215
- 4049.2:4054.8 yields 275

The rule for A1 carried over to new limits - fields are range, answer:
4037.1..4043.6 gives 244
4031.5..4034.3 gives 206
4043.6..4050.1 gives 282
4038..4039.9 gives 229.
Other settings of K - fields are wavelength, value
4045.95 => 263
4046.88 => 269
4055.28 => 275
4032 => 181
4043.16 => 244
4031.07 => 166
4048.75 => 278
